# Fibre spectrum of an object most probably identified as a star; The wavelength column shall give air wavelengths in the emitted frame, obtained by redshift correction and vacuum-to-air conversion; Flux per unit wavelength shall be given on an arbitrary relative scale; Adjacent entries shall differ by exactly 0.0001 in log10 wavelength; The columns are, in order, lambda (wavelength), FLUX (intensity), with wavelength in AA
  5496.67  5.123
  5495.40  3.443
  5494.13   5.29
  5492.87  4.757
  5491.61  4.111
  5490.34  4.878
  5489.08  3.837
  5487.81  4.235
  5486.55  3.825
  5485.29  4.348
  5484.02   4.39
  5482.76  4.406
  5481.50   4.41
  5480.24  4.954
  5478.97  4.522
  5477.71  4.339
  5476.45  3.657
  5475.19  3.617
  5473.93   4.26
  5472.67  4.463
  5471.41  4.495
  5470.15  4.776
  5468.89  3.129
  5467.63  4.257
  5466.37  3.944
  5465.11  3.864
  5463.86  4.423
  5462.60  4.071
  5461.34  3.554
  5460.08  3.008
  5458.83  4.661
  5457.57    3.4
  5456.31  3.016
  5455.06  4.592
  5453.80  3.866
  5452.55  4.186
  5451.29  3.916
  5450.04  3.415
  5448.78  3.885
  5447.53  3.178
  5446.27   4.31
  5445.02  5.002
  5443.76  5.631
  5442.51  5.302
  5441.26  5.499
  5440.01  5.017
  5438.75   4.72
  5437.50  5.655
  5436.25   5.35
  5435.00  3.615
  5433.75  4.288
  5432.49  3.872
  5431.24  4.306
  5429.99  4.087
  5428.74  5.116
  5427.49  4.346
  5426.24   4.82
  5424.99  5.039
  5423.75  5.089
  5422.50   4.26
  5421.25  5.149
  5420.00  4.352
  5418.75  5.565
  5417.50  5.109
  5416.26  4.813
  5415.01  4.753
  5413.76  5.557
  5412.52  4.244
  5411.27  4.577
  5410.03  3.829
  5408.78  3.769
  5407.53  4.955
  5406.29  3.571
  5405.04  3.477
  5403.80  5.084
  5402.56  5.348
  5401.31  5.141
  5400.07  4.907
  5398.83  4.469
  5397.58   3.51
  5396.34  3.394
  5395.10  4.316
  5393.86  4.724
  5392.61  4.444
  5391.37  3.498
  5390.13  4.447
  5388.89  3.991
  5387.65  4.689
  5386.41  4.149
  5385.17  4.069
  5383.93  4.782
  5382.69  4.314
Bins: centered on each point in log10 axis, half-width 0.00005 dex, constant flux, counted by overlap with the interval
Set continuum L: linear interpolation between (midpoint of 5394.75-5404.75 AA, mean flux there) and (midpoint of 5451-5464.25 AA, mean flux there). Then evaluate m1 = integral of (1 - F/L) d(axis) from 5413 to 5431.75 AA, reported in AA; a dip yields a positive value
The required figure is -2.5 AA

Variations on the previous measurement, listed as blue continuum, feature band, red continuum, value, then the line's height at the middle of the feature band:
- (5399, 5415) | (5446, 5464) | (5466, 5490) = 2.1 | 4.32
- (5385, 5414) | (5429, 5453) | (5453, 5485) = -1.8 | 4.18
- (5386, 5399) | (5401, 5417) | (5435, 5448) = -0.5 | 4.4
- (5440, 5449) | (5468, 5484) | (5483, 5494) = 0.7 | 4.46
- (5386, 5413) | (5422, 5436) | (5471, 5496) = -0.5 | 4.3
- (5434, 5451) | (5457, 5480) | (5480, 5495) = 2.4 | 4.52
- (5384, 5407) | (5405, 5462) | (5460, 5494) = -2.4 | 4.26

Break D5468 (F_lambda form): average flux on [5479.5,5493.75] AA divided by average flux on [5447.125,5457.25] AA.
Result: 1.17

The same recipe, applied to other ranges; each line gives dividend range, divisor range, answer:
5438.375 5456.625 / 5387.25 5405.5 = 1.00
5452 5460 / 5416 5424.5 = 0.79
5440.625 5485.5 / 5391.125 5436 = 0.93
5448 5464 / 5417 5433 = 0.81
